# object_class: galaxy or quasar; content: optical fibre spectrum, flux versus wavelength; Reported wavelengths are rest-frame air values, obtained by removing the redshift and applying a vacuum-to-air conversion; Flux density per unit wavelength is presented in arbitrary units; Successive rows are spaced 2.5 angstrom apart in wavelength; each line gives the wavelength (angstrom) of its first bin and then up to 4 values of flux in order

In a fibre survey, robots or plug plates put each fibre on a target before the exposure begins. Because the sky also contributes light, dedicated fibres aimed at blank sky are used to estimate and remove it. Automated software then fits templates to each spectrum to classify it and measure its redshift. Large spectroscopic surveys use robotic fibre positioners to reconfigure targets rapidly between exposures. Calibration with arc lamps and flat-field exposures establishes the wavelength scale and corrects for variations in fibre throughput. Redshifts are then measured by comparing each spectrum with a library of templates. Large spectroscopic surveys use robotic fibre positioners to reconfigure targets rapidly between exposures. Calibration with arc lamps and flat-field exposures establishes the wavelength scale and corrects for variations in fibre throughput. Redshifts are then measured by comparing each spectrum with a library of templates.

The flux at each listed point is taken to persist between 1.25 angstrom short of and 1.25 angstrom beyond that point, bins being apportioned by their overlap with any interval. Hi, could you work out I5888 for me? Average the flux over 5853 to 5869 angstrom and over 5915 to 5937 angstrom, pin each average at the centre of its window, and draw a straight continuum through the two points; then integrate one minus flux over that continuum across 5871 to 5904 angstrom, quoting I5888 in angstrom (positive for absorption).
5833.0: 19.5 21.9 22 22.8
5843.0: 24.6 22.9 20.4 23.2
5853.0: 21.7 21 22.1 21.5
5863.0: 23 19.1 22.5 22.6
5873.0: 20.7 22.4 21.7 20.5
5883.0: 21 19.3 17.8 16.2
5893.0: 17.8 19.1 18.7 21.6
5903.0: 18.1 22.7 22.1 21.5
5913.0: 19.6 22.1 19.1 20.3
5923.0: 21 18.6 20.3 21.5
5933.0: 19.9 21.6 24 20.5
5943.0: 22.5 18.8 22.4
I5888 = 2.22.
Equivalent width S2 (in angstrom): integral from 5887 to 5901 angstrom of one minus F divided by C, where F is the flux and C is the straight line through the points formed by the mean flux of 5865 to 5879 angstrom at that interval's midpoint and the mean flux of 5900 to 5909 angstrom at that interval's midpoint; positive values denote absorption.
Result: 1.88 angstrom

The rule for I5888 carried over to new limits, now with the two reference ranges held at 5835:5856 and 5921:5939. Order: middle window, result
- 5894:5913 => 0.81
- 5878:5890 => 1.13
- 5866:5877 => 0.03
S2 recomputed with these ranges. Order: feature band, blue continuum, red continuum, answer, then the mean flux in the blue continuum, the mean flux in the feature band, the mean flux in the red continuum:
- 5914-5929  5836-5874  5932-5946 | 0.9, 22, 20.2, 21.4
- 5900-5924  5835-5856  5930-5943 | 1.1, 22.3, 20.8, 21.6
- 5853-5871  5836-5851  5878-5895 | -0.5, 22.6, 21.6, 19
